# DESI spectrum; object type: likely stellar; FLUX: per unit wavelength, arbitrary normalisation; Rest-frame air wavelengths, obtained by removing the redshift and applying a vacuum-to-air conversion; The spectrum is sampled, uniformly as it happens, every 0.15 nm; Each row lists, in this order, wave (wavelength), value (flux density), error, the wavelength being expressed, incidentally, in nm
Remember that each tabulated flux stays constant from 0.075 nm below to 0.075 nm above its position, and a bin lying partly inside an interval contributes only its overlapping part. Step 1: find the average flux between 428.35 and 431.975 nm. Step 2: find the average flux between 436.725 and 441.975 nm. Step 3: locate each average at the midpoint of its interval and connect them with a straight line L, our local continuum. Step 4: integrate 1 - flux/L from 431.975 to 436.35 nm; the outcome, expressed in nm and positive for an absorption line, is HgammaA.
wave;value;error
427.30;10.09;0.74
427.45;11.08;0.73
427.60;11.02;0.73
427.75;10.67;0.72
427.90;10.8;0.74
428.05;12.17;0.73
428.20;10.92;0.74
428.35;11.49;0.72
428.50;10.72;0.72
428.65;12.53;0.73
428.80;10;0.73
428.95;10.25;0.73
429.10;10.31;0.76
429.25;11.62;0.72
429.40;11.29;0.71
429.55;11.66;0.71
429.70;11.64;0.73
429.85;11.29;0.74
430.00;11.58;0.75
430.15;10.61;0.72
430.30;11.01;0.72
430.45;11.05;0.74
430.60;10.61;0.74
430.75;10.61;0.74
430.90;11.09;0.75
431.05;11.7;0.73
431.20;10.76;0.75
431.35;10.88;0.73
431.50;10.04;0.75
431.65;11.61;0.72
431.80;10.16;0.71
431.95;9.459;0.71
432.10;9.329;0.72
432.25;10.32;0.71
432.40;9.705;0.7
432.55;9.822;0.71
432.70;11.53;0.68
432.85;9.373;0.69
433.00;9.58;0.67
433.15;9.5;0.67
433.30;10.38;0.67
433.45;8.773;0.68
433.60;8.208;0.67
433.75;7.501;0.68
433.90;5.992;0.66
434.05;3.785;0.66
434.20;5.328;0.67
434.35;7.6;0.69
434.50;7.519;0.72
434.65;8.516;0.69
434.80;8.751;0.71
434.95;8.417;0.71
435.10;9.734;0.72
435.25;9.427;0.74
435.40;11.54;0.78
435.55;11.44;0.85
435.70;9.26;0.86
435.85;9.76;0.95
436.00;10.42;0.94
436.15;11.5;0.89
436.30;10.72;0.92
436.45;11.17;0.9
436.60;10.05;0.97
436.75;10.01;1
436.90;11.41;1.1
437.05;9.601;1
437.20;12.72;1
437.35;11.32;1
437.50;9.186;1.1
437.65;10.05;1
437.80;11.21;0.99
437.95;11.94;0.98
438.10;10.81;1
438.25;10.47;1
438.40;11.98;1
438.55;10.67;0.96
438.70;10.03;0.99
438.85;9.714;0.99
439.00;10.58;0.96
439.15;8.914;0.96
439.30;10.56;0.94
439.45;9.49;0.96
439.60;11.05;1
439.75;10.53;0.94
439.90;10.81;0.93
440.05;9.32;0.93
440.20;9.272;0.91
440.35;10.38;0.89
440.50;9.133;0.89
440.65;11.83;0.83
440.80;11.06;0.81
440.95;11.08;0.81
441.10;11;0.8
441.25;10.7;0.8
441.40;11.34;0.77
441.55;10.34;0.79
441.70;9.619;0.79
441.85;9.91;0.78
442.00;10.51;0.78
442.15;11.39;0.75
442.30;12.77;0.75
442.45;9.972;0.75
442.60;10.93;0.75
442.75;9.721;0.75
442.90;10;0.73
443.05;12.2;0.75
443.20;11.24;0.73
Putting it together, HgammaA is 0.68 nm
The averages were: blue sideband 11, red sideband 10.5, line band 9.09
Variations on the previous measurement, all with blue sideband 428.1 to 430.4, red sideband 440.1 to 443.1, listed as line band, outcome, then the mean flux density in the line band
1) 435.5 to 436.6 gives 0.03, 10.6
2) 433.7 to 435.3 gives 0.50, 7.48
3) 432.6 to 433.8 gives 0.17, 9.4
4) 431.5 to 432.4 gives 0.07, 10.1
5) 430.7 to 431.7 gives 0.01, 10.9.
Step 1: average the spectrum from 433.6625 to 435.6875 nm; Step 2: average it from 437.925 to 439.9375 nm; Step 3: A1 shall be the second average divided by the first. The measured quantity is 1.29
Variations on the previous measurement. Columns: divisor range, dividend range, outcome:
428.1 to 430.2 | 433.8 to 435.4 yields 0.69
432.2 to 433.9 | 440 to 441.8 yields 1.12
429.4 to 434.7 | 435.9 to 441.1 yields 1.09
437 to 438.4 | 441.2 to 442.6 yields 0.99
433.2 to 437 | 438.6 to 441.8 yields 1.13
